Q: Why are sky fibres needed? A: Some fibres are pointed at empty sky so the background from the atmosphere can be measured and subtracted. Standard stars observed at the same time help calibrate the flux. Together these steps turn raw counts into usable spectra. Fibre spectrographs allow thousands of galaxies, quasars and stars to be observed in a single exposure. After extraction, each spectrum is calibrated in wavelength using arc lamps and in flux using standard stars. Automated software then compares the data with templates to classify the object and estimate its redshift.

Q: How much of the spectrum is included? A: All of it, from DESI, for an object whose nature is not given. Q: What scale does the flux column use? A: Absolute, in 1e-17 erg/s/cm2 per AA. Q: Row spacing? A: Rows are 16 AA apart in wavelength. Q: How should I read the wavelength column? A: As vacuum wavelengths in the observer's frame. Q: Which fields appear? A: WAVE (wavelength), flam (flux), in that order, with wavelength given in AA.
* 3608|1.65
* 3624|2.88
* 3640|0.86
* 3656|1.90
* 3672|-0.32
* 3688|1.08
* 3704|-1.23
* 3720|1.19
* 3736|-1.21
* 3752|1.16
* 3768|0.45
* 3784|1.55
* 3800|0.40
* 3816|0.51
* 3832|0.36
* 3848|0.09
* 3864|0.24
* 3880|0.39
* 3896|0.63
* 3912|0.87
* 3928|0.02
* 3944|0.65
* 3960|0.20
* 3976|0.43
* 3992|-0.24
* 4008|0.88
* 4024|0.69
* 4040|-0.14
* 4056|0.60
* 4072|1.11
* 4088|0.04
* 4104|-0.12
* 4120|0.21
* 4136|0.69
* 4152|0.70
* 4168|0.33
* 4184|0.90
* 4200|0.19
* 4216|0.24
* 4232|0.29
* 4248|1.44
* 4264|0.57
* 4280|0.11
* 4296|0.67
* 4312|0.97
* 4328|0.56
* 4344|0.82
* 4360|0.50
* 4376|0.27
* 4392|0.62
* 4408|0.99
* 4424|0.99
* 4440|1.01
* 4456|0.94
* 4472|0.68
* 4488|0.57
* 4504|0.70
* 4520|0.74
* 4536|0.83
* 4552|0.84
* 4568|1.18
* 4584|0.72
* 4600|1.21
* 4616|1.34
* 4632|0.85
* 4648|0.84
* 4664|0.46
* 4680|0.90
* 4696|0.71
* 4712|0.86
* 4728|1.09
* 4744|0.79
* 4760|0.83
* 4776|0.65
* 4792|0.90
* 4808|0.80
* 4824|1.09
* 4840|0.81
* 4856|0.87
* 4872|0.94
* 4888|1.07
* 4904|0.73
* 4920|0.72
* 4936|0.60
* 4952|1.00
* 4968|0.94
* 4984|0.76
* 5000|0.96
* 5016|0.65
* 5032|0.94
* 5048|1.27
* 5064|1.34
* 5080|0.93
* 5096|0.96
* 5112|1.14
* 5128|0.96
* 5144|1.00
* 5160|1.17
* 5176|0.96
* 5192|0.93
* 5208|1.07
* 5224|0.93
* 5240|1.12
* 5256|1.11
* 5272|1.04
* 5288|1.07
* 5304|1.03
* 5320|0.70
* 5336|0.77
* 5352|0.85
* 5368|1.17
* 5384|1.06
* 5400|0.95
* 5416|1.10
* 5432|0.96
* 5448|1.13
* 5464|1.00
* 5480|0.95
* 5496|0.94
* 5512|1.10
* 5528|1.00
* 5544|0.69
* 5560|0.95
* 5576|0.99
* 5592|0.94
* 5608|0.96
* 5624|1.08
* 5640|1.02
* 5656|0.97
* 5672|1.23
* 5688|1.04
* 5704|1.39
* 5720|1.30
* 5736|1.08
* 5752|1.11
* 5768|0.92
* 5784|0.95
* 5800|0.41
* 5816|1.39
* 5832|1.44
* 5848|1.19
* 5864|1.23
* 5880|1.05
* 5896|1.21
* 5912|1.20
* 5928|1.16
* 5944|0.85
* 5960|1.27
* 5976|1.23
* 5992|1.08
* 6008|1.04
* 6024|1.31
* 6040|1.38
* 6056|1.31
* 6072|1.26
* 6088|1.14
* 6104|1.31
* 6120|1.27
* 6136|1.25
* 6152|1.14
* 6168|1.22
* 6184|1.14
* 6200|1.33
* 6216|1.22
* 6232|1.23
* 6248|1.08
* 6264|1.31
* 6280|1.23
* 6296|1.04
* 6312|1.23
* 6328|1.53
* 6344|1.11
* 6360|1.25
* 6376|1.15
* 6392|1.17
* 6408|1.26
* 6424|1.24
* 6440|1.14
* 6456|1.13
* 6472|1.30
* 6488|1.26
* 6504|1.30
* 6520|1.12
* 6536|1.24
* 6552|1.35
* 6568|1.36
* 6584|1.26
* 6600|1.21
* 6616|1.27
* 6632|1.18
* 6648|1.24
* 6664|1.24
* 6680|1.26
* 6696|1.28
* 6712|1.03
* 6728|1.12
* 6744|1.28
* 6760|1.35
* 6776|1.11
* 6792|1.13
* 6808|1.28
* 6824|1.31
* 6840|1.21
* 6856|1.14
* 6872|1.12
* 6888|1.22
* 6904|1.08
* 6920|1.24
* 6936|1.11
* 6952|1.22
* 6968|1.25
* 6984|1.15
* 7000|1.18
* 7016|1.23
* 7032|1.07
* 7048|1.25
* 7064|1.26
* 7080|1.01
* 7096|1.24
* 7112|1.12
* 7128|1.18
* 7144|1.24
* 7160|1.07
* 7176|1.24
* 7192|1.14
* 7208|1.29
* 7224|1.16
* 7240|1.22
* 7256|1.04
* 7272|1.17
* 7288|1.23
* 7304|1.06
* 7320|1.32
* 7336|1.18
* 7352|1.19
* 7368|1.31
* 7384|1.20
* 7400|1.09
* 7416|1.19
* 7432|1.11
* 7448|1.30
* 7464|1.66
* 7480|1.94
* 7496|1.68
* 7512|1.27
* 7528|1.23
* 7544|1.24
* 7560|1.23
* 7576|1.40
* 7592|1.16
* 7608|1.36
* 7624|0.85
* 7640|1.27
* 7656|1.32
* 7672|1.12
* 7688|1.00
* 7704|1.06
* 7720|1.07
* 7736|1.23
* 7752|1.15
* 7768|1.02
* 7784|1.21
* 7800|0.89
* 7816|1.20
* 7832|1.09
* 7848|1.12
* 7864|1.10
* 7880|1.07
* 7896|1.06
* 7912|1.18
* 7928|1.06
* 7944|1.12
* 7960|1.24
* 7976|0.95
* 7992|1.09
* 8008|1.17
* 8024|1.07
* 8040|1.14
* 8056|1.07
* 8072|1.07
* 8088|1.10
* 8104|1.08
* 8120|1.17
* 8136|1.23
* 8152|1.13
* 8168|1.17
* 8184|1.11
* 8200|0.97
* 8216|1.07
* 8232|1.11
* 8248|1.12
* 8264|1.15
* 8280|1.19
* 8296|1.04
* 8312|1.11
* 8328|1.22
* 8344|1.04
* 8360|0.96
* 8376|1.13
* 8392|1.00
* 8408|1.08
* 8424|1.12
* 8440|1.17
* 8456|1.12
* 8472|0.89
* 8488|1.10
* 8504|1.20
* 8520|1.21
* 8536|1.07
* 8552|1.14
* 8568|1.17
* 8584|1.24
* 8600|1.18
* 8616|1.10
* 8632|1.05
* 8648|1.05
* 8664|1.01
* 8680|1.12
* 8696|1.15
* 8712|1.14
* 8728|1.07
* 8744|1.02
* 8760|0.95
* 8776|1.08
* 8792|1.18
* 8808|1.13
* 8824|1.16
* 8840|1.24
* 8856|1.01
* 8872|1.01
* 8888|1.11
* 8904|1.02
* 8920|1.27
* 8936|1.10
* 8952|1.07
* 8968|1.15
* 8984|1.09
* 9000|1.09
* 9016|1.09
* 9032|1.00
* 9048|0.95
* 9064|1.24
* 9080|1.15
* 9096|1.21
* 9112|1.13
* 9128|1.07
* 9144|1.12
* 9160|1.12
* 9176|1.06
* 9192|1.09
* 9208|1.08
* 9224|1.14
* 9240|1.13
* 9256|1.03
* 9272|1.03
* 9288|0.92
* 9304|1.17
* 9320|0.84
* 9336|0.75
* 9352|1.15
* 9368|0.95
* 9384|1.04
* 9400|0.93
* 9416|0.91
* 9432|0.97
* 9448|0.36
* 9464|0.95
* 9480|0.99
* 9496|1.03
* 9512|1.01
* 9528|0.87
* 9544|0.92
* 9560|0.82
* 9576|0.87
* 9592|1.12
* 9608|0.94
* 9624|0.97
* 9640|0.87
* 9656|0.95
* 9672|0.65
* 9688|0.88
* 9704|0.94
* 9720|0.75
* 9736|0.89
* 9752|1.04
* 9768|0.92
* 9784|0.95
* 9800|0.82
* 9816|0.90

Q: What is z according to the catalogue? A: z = 0.14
